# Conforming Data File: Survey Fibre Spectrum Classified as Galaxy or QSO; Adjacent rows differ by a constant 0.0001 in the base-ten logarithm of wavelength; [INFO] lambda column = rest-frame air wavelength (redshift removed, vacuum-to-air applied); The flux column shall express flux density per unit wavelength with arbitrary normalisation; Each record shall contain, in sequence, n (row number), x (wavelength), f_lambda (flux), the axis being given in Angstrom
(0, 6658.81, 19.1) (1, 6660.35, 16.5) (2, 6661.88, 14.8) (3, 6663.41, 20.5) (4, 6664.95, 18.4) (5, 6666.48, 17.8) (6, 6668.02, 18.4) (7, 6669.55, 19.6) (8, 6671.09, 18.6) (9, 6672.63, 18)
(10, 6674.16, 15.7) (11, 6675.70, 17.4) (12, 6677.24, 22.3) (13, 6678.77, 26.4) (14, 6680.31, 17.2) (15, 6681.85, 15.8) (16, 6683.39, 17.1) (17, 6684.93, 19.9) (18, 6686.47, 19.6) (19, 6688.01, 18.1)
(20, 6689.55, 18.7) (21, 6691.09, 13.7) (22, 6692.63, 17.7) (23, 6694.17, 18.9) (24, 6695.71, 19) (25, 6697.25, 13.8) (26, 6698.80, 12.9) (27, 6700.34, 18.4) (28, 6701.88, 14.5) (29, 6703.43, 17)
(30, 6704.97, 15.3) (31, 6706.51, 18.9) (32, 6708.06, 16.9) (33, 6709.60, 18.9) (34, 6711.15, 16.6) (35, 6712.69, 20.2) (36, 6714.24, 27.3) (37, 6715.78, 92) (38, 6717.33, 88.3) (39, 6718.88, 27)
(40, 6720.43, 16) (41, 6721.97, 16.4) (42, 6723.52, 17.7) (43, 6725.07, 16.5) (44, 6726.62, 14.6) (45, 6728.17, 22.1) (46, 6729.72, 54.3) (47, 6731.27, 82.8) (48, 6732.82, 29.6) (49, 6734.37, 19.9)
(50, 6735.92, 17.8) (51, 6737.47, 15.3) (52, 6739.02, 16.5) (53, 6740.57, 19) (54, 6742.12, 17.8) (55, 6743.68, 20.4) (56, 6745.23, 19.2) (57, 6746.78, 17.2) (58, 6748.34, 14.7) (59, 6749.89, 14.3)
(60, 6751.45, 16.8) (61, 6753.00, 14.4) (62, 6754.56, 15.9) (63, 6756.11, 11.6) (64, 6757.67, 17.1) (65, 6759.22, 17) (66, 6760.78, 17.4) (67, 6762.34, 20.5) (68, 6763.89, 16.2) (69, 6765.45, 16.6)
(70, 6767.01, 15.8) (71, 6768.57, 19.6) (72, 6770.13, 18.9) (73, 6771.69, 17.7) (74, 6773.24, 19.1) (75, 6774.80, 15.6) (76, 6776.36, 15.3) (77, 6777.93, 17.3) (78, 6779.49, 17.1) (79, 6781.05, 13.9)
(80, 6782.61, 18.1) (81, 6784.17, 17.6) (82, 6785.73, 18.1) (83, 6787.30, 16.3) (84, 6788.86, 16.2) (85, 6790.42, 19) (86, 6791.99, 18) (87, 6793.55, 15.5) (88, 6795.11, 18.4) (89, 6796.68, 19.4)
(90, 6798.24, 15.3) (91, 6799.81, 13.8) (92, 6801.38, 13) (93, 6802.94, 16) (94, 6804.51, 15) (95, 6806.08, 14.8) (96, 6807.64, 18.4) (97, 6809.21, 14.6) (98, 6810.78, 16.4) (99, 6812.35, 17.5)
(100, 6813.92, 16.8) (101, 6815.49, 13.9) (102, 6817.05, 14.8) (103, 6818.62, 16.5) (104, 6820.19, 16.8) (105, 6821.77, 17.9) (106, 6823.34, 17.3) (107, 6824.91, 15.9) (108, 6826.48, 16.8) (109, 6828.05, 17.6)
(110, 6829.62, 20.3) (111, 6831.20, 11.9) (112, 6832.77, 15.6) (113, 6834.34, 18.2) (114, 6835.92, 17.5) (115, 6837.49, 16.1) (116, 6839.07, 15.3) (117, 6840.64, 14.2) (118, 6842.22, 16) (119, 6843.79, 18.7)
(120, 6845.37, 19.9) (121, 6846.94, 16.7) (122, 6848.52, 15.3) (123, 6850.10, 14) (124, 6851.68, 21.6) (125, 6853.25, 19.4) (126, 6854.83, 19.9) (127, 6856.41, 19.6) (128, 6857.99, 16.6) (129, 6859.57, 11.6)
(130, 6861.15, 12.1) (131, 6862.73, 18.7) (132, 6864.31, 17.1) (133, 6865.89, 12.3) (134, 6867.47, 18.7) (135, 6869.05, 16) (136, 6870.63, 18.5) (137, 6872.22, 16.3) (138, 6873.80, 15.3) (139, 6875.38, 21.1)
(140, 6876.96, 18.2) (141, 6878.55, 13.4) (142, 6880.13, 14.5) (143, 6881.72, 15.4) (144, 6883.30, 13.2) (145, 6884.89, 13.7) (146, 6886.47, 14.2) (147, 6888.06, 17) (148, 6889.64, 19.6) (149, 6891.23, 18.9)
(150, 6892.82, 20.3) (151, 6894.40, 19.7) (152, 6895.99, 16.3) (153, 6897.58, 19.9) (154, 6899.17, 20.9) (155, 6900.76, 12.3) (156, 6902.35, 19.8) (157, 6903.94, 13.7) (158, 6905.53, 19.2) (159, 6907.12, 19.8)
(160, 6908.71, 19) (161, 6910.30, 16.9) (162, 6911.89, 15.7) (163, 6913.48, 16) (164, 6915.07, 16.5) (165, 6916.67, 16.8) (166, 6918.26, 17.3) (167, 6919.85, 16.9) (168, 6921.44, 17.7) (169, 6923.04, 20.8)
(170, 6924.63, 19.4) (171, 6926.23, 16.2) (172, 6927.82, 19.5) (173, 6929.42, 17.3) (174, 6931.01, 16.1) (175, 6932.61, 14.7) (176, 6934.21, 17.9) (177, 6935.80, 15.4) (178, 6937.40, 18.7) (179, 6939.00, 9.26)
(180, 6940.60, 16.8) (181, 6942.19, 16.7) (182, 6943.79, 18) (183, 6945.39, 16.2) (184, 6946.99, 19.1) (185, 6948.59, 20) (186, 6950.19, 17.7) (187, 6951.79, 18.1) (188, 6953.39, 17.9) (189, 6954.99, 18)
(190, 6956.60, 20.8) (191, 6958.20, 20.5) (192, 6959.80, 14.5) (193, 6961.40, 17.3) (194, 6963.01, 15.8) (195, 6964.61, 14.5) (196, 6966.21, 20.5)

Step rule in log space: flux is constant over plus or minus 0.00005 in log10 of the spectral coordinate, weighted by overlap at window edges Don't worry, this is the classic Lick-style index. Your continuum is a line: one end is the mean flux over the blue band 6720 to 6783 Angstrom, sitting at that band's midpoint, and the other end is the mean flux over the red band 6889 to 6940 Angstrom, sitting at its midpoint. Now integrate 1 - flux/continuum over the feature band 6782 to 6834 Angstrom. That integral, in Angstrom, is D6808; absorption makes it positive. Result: 7.0 Angstrom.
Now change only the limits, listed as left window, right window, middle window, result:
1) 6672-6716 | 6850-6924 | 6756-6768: 1.3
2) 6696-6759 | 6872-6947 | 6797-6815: 4.5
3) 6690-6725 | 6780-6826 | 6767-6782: 1.3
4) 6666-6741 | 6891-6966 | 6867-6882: 1.7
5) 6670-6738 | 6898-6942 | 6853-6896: 4.3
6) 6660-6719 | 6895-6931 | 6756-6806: 8.4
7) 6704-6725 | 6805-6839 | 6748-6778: 8.8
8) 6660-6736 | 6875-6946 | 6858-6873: 2.1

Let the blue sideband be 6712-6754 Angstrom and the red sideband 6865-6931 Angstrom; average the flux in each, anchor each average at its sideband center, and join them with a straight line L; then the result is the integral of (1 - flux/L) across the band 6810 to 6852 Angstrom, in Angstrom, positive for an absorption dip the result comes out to 9.4 Angstrom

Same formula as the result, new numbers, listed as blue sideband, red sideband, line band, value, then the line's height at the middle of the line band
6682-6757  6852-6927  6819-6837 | 2.2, 19.2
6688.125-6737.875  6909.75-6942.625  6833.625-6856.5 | 3.2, 20.3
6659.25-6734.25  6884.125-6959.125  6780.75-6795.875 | 2.8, 21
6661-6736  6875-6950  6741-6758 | 4.4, 22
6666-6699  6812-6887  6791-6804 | 0.6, 17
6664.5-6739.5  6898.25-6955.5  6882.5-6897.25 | 1.0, 18.3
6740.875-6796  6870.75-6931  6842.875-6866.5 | 0.3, 17.2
